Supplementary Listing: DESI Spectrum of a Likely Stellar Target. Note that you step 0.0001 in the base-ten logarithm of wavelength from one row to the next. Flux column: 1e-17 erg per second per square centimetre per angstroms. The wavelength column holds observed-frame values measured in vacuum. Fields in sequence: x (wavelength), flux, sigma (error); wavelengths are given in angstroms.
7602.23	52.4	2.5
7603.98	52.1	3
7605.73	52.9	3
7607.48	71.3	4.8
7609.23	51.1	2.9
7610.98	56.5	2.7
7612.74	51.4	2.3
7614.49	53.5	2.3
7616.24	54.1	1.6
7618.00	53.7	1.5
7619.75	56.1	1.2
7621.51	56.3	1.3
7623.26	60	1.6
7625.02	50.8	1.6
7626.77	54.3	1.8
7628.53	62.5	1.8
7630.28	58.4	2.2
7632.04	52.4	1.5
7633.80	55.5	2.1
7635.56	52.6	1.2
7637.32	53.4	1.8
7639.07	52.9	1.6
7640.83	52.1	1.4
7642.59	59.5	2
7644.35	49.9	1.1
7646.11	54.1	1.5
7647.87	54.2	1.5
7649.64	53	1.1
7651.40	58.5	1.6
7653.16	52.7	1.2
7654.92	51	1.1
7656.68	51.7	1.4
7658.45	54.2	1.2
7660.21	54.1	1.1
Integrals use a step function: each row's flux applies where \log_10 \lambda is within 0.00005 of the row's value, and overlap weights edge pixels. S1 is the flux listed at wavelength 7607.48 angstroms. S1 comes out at 71.3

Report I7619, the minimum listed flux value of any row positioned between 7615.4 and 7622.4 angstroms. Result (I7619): 53.7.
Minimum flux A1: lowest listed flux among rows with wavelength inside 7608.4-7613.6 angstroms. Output 51.1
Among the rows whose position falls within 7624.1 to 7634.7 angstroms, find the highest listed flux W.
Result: 62.5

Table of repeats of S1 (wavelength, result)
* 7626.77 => 54.3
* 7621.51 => 56.3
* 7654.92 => 51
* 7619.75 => 56.1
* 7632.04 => 52.4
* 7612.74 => 51.4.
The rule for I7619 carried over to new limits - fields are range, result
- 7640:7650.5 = 49.9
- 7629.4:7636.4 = 52.4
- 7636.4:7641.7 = 52.1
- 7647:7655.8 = 51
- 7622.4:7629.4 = 50.8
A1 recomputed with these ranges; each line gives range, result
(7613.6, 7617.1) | 53.5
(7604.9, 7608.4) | 52.9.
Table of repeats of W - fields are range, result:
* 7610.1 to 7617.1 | 56.5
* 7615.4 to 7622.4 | 56.3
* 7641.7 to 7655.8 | 59.5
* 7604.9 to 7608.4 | 71.3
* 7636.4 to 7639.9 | 53.4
